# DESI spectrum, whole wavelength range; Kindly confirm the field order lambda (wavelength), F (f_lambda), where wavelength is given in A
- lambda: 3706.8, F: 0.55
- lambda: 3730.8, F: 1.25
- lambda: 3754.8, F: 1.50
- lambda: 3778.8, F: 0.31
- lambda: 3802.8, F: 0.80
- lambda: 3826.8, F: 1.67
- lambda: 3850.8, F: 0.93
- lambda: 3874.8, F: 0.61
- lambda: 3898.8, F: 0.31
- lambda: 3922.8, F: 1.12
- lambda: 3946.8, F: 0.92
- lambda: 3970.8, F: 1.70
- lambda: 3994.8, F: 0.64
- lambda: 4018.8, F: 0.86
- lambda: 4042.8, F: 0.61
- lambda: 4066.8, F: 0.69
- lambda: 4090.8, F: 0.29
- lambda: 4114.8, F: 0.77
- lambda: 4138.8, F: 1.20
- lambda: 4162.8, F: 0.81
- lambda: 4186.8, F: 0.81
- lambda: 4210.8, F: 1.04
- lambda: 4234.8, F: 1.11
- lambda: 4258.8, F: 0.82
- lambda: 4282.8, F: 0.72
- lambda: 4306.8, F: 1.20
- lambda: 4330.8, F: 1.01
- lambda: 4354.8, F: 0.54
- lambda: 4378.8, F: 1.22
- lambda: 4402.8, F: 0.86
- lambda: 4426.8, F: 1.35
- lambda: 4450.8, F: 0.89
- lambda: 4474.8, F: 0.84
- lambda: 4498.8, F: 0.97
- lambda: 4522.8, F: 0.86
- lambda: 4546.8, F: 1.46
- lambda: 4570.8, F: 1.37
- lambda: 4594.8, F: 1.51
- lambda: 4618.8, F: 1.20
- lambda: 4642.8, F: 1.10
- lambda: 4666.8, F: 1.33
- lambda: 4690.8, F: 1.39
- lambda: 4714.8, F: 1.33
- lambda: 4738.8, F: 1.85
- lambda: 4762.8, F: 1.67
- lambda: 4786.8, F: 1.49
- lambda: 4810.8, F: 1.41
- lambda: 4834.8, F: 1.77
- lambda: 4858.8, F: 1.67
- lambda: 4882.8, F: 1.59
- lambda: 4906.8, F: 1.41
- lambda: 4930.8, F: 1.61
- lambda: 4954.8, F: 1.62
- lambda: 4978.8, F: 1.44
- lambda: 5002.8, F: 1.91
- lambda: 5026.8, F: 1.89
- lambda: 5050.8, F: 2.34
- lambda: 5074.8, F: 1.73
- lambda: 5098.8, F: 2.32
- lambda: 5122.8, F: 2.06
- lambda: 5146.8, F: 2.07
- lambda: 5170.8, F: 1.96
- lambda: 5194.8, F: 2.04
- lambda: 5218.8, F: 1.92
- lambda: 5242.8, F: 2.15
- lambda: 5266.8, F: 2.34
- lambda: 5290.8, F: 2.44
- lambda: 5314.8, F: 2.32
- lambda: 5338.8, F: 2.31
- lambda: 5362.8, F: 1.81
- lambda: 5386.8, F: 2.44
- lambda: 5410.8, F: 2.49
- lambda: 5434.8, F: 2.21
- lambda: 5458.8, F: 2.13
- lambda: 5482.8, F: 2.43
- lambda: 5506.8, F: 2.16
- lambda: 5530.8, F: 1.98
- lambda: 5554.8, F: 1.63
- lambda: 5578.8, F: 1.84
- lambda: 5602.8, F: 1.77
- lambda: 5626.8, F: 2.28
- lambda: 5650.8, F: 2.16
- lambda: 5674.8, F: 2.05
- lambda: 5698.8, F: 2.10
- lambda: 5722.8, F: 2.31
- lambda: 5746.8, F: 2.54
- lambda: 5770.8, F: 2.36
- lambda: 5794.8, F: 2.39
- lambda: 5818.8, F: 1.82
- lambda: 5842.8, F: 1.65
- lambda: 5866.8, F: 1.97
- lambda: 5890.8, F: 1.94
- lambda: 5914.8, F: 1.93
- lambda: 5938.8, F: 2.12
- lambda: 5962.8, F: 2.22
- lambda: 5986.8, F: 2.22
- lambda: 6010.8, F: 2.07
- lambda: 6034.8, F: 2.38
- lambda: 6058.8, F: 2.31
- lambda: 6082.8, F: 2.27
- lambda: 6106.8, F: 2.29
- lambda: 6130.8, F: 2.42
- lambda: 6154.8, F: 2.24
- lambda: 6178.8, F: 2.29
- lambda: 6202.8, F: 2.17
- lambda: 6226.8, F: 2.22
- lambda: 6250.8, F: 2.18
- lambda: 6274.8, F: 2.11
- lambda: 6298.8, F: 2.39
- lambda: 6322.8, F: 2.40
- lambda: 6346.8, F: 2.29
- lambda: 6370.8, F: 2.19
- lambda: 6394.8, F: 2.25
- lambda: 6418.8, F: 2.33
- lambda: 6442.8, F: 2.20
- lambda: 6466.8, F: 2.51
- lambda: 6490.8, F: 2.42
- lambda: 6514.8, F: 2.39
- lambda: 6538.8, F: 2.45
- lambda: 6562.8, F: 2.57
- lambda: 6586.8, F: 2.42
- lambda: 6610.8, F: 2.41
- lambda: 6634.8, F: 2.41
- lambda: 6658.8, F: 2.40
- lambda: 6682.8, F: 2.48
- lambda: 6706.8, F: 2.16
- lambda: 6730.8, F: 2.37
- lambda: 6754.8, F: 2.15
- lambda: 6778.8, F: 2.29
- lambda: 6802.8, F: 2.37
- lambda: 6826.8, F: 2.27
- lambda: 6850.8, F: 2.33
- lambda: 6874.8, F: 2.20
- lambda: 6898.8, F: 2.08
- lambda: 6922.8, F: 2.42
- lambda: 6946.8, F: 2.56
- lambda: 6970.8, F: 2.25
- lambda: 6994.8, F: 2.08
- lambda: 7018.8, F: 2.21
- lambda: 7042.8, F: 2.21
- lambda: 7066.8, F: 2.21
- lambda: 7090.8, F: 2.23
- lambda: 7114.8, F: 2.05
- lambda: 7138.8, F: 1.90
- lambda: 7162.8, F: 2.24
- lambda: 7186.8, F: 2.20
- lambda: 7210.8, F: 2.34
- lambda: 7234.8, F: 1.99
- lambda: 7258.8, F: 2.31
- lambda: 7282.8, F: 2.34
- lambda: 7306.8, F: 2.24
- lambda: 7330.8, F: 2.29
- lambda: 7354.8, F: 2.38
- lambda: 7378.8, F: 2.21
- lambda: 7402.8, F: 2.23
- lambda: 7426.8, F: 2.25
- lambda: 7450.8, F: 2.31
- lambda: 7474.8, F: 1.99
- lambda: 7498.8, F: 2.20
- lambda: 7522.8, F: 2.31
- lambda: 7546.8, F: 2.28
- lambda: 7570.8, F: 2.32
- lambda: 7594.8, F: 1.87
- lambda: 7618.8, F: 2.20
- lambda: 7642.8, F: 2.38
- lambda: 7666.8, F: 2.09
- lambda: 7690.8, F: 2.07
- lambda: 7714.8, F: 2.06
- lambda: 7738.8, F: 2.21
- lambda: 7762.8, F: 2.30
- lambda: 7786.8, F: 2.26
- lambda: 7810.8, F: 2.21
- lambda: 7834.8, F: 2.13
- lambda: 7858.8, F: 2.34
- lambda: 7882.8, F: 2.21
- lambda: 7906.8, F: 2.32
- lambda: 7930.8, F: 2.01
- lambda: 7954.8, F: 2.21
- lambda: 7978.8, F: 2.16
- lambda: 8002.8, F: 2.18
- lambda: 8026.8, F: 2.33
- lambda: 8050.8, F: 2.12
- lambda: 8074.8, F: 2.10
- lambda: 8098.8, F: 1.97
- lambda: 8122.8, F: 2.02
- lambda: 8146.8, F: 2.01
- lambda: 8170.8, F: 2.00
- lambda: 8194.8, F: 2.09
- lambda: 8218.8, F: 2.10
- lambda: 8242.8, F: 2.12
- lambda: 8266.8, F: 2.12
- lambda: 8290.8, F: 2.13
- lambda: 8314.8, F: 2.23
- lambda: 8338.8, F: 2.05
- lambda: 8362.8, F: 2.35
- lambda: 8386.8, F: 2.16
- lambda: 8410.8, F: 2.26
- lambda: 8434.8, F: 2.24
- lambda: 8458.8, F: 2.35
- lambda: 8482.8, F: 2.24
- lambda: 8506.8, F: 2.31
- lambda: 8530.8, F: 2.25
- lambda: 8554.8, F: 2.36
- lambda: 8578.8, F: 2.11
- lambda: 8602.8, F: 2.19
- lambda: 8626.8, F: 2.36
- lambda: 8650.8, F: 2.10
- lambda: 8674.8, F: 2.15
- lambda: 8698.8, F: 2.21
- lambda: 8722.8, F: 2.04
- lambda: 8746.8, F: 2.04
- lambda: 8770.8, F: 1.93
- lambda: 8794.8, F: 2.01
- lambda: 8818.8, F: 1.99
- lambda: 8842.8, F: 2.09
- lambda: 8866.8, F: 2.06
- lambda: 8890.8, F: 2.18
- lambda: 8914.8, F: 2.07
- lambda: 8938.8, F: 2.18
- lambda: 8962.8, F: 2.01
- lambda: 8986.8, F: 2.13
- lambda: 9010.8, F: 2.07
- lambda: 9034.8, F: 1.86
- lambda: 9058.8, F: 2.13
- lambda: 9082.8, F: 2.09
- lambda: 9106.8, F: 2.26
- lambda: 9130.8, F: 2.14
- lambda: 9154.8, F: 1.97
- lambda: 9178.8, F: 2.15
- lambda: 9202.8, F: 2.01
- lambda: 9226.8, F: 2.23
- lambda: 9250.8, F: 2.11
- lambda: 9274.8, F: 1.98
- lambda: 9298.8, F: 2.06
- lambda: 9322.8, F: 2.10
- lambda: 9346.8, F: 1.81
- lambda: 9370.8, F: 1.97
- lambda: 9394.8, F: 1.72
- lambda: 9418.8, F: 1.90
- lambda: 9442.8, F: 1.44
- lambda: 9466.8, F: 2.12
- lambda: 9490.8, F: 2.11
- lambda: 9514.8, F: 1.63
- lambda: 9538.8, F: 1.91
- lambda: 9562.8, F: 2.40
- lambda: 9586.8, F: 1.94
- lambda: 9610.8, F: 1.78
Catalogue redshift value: 0.14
